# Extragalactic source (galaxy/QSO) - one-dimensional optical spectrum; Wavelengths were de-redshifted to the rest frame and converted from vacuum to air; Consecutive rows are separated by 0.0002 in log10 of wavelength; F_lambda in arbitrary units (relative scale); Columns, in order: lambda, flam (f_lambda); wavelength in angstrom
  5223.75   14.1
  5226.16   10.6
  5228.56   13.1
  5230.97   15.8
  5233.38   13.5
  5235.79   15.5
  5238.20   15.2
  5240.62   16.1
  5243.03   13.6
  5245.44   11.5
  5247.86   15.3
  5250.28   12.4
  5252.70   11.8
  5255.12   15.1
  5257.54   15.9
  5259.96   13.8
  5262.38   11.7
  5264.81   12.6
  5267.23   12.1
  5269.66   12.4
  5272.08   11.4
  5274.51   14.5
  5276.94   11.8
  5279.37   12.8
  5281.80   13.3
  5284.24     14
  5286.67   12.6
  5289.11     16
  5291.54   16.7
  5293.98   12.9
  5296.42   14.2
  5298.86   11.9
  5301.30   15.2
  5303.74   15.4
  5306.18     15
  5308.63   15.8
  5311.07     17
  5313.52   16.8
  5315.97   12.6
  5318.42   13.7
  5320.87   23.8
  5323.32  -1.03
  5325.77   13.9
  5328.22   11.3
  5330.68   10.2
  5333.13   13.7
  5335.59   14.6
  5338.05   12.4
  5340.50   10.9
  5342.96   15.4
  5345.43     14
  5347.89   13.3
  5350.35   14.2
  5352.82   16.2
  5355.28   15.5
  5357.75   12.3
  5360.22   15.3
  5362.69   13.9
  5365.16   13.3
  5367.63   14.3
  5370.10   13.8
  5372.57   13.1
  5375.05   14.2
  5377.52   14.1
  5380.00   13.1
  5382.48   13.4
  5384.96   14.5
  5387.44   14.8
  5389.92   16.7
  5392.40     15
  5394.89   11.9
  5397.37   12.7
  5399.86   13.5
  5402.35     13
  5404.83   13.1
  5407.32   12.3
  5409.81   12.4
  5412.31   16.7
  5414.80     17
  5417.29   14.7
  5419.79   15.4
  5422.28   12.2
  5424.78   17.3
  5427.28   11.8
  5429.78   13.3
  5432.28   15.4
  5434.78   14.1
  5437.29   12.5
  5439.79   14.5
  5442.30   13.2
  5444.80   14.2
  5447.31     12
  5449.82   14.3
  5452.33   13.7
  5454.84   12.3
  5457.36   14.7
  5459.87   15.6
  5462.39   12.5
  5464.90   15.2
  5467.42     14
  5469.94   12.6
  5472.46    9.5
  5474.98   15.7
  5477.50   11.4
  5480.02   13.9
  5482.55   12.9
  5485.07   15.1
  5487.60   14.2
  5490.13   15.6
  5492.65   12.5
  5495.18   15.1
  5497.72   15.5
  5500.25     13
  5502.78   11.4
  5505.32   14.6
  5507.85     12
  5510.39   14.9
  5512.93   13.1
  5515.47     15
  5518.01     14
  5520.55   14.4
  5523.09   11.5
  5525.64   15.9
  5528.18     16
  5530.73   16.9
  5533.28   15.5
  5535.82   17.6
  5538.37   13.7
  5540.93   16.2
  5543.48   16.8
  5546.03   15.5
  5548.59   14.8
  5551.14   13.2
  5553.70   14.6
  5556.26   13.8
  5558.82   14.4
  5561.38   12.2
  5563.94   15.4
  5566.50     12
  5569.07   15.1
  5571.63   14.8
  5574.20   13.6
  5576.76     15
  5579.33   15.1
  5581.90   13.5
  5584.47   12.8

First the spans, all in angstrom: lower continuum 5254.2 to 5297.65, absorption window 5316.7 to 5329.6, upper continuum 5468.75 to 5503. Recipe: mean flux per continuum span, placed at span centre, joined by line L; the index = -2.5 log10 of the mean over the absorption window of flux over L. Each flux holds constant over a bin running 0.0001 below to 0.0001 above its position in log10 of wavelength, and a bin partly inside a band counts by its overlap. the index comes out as 0.102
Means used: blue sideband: 13.5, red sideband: 13.5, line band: 12.3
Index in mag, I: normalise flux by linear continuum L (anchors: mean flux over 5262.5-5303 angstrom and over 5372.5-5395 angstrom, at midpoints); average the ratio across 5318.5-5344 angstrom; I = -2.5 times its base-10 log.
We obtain 0.10 mag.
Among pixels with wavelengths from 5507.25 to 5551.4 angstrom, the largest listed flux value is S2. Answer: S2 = 17.6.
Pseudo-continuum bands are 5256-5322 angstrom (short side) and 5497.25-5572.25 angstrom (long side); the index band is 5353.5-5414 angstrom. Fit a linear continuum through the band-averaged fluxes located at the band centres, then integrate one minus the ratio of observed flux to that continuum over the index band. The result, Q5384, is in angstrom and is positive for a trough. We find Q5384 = 1.8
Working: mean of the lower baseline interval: 14.3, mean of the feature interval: 13.9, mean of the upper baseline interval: 14.4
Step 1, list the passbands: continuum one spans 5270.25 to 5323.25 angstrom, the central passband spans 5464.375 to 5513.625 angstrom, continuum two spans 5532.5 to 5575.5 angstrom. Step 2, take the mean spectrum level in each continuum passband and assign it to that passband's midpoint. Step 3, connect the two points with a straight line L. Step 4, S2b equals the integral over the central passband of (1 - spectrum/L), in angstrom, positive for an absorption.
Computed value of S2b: 3.26 angstrom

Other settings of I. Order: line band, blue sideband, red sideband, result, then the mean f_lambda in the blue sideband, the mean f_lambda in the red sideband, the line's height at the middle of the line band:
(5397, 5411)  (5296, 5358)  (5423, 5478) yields 0.070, 13.8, 13.6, 13.7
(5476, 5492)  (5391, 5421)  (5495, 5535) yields 0.030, 14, 14.3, 14.2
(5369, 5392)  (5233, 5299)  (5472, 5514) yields -0.047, 13.6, 13.6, 13.6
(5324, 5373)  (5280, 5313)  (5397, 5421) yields 0.075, 14.6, 14.1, 14.4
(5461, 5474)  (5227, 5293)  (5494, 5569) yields 0.115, 13.7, 14.5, 14.3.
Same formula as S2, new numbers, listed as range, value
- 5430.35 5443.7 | 15.4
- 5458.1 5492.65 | 15.7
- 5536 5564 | 16.8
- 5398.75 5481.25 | 17.3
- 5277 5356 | 23.8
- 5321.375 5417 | 17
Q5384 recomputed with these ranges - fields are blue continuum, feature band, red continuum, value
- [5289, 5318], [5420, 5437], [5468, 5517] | 0.0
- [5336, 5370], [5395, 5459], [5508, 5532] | 1.6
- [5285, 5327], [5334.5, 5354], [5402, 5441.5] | 0.5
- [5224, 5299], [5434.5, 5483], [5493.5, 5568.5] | 2.6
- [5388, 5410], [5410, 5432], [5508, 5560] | -1.6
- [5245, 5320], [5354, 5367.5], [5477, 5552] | 0.0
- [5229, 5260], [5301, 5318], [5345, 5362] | -1.2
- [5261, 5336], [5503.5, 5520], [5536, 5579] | 0.6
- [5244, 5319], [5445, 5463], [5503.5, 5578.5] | 0.8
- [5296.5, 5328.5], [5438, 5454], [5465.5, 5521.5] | 0.2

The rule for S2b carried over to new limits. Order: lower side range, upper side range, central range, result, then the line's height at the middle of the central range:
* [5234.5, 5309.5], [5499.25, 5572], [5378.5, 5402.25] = 0.3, 14.1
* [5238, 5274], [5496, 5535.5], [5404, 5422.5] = -0.5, 14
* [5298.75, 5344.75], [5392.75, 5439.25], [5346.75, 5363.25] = -0.8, 13.7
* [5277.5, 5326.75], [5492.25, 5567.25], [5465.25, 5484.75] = 1.7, 14.3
